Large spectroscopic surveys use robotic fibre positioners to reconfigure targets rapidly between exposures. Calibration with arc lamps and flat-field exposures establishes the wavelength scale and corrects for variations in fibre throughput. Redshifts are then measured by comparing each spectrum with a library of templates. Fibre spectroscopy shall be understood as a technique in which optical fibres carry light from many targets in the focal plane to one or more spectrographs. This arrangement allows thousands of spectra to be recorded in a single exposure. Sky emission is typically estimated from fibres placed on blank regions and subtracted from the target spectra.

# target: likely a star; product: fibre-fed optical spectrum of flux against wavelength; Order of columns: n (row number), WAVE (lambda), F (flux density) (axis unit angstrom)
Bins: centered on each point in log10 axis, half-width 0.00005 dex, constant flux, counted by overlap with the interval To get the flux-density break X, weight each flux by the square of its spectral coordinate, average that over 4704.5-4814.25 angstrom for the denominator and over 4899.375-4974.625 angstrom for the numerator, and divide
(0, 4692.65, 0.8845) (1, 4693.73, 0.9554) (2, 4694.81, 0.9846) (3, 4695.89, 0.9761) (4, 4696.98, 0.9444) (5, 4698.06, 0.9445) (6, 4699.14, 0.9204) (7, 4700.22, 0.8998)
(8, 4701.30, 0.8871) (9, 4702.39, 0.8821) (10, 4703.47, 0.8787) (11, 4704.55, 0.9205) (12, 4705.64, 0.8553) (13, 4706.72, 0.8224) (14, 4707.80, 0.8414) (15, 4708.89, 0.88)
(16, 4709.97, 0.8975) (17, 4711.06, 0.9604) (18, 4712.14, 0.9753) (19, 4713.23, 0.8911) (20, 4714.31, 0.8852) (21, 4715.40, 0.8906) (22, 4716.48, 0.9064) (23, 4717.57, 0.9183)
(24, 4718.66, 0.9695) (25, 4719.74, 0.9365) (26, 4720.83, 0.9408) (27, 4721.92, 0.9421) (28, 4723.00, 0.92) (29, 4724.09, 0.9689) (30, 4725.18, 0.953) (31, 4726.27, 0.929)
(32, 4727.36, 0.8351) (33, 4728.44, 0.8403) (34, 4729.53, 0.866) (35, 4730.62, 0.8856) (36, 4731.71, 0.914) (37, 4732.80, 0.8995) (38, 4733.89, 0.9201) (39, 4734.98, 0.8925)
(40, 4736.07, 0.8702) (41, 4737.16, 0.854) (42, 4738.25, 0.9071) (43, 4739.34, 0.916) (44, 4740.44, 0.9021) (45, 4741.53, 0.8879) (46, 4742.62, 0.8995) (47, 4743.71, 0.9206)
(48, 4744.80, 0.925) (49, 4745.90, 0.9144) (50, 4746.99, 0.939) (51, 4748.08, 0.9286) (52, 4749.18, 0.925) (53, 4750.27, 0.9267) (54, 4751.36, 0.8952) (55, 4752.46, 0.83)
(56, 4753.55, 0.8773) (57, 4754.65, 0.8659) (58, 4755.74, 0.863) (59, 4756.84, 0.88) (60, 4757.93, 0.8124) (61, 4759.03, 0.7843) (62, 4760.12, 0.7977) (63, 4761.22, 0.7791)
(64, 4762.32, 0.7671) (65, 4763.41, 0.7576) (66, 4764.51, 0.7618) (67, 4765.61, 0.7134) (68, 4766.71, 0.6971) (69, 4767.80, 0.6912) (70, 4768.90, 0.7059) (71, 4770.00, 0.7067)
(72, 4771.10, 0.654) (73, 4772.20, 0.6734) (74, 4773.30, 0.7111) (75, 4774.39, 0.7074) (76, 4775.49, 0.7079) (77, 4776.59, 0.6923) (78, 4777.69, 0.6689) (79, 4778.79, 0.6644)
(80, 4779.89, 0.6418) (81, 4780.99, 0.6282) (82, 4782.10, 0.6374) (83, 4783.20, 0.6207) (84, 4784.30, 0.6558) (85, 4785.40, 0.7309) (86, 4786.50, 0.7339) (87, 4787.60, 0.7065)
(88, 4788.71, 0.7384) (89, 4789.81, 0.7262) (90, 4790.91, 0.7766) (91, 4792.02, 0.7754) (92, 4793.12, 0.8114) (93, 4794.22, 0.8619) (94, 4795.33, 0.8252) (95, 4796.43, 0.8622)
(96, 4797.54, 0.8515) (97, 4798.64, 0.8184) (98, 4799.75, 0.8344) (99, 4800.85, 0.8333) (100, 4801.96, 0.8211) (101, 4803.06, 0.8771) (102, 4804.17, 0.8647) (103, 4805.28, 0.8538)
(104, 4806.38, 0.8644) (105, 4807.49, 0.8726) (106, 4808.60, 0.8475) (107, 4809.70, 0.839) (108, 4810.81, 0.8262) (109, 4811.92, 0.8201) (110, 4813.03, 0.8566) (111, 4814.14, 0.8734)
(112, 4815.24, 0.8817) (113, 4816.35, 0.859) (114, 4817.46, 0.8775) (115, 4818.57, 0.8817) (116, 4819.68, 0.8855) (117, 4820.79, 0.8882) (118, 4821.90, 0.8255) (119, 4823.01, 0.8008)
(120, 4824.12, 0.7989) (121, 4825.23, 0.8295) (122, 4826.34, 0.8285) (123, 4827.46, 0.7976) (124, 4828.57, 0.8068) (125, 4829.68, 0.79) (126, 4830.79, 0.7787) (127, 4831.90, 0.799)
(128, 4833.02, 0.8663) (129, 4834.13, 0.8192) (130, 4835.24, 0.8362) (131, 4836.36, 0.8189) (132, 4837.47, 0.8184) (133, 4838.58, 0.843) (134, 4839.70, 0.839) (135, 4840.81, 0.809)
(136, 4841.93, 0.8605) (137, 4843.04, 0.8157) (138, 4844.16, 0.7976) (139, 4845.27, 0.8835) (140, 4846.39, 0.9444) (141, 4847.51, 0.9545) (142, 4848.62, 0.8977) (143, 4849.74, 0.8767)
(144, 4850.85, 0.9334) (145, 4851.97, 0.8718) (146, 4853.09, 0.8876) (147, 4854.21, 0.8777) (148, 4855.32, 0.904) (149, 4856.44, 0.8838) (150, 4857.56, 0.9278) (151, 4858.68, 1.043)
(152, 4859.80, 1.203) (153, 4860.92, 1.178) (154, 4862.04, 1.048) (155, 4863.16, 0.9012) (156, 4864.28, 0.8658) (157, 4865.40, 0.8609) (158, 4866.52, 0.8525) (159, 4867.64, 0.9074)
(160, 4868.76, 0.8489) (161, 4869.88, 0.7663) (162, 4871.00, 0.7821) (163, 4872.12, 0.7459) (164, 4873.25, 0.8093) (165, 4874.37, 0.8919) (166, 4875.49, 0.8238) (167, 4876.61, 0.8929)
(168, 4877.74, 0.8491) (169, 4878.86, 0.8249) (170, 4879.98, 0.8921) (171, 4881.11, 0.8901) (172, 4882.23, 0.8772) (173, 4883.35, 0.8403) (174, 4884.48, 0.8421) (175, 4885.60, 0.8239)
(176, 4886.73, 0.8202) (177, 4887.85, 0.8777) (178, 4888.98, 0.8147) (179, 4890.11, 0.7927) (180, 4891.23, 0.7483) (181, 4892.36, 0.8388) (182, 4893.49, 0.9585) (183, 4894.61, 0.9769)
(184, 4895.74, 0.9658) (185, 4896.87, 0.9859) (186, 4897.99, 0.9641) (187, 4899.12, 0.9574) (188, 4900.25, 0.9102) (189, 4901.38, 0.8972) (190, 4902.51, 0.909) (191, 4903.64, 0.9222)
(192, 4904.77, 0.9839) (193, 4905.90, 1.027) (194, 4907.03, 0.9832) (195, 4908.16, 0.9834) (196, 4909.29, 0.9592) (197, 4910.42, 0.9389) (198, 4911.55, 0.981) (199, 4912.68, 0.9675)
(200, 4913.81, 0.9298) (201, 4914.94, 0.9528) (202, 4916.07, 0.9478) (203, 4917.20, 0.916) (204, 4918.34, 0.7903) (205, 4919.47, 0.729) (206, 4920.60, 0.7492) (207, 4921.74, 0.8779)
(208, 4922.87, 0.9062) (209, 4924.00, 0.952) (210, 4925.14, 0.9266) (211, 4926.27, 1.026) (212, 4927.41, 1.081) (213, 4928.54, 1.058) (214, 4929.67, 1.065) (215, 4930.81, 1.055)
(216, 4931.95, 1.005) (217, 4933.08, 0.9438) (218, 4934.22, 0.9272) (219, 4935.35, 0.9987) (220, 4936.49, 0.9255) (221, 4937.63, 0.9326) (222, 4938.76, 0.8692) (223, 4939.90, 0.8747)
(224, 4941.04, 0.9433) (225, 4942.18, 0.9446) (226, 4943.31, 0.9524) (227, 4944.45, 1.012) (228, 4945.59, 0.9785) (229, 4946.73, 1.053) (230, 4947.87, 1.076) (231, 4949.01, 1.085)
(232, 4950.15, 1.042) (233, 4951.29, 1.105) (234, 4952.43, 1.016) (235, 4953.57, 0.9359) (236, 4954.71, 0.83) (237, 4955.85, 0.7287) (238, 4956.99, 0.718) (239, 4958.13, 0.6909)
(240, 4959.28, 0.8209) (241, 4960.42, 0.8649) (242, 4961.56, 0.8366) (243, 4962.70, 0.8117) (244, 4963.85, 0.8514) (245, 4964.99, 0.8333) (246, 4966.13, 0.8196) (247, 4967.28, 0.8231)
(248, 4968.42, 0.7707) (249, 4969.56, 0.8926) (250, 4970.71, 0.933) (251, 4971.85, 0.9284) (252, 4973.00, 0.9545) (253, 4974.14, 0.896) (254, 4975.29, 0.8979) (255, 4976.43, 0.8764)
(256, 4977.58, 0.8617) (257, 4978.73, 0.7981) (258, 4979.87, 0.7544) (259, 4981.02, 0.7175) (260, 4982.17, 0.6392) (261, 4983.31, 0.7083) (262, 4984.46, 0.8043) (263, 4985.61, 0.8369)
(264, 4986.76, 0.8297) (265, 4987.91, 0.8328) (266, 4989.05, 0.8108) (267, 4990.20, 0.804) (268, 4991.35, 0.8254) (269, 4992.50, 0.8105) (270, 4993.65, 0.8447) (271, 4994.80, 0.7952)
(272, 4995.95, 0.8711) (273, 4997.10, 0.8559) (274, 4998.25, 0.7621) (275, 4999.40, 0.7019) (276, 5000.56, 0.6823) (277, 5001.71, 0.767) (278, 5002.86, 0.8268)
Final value 1.20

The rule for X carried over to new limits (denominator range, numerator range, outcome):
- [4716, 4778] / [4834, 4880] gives 1.10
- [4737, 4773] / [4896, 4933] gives 1.22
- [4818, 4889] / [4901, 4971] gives 1.10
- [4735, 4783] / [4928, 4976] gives 1.25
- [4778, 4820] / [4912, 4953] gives 1.27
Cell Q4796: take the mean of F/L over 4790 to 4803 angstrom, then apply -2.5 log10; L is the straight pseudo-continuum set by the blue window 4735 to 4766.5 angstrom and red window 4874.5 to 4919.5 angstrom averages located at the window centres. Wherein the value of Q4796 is 0.06 mag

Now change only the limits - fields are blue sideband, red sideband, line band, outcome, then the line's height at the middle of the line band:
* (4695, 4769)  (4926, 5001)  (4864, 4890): 0.05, 0.881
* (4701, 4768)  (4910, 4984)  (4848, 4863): -0.08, 0.892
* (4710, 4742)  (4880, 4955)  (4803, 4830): 0.09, 0.923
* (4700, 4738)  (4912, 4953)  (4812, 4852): 0.10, 0.933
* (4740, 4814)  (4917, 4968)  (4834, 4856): -0.02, 0.846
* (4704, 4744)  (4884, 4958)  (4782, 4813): 0.15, 0.914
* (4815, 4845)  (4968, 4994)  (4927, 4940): -0.18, 0.829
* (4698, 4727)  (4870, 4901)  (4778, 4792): 0.28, 0.892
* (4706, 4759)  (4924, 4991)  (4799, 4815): 0.06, 0.898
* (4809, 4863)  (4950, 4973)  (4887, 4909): -0.06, 0.868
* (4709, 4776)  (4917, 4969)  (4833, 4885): 0.01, 0.892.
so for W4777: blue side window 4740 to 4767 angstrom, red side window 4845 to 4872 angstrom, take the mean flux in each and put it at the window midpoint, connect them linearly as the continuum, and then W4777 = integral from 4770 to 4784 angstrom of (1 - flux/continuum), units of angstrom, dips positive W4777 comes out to 3.2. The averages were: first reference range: 0.851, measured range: 0.669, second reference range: 0.918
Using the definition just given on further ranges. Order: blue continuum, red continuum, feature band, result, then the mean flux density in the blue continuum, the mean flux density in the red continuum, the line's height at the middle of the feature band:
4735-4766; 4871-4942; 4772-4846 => 6.9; 0.862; 0.911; 0.88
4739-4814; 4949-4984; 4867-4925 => -4.0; 0.796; 0.849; 0.83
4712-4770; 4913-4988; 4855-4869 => -1.2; 0.871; 0.897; 0.886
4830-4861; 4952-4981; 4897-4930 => -3.0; 0.887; 0.843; 0.862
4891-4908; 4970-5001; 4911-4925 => 0.3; 0.94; 0.817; 0.913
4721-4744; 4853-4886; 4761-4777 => 3.3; 0.902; 0.892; 0.899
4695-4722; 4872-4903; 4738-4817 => 8.4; 0.911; 0.874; 0.897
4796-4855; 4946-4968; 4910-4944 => -2.2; 0.849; 0.891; 0.882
